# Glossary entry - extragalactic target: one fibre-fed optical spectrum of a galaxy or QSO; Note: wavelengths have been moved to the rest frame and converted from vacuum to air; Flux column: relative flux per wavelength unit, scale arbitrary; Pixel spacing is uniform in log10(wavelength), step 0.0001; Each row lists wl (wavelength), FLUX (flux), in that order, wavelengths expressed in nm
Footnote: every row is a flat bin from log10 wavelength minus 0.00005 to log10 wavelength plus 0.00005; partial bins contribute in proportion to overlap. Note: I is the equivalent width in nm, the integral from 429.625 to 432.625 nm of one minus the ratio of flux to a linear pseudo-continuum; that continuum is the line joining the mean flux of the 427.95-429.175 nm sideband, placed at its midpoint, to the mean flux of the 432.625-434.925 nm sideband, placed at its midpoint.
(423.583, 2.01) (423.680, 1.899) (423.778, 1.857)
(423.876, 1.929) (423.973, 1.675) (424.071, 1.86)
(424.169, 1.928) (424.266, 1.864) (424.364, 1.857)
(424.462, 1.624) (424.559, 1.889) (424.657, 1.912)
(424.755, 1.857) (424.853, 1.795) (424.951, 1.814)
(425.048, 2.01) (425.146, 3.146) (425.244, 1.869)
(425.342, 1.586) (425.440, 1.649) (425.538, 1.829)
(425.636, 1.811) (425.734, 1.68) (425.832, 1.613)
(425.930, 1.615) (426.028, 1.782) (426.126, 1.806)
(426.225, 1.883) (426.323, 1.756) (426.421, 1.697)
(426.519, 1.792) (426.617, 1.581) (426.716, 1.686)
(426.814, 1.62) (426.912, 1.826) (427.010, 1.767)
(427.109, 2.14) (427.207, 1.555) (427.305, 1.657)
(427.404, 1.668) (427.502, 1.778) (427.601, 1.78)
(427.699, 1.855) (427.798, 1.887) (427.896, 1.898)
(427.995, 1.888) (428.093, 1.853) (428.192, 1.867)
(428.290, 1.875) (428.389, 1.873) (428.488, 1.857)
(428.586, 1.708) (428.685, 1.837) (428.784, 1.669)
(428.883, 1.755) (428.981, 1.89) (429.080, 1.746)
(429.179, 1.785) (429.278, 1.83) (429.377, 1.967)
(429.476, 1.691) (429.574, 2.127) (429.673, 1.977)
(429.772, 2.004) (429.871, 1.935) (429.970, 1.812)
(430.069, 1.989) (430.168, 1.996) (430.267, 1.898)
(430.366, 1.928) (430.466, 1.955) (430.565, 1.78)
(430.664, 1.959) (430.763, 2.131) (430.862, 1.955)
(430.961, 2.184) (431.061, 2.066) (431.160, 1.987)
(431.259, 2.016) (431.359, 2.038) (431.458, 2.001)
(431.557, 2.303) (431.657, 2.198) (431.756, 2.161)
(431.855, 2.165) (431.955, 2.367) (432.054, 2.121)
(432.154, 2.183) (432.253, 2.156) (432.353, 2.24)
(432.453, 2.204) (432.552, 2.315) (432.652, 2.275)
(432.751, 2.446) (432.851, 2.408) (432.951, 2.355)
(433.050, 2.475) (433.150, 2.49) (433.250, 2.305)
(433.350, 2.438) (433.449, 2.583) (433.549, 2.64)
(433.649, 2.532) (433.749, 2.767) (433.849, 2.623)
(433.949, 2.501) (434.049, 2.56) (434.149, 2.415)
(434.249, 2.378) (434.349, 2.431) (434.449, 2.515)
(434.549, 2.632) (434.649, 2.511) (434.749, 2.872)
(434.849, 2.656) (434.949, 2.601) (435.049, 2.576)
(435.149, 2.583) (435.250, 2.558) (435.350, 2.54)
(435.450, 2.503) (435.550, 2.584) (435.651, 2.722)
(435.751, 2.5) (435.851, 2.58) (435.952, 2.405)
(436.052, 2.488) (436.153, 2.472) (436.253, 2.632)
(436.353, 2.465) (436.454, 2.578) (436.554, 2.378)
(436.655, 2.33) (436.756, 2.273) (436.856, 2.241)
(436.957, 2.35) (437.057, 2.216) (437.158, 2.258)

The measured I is 0.13 nm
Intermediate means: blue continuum 1.82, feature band 2.07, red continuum 2.52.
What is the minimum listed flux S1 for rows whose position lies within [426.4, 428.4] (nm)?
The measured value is 1.555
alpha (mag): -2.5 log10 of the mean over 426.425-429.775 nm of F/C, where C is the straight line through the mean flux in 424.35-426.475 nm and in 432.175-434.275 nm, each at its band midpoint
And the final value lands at 0.131 mag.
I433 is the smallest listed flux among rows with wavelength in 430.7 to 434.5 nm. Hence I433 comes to 1.955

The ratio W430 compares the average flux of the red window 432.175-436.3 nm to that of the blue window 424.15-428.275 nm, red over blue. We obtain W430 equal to 1.37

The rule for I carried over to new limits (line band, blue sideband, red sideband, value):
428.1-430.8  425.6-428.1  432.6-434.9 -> 0.22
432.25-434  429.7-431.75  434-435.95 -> -0.09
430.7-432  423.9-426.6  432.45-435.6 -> 0.11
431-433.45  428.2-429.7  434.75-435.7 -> 0.00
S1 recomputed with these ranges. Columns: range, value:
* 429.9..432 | 1.78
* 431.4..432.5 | 2.001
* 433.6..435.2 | 2.378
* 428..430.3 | 1.669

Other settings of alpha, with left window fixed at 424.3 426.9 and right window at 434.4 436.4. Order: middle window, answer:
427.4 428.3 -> 0.08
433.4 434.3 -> -0.04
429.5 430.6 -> 0.11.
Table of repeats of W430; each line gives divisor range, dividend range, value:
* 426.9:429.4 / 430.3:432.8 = 1.17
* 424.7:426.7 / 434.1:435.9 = 1.41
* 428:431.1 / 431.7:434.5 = 1.26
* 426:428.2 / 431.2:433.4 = 1.27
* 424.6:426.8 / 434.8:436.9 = 1.38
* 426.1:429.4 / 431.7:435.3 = 1.36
